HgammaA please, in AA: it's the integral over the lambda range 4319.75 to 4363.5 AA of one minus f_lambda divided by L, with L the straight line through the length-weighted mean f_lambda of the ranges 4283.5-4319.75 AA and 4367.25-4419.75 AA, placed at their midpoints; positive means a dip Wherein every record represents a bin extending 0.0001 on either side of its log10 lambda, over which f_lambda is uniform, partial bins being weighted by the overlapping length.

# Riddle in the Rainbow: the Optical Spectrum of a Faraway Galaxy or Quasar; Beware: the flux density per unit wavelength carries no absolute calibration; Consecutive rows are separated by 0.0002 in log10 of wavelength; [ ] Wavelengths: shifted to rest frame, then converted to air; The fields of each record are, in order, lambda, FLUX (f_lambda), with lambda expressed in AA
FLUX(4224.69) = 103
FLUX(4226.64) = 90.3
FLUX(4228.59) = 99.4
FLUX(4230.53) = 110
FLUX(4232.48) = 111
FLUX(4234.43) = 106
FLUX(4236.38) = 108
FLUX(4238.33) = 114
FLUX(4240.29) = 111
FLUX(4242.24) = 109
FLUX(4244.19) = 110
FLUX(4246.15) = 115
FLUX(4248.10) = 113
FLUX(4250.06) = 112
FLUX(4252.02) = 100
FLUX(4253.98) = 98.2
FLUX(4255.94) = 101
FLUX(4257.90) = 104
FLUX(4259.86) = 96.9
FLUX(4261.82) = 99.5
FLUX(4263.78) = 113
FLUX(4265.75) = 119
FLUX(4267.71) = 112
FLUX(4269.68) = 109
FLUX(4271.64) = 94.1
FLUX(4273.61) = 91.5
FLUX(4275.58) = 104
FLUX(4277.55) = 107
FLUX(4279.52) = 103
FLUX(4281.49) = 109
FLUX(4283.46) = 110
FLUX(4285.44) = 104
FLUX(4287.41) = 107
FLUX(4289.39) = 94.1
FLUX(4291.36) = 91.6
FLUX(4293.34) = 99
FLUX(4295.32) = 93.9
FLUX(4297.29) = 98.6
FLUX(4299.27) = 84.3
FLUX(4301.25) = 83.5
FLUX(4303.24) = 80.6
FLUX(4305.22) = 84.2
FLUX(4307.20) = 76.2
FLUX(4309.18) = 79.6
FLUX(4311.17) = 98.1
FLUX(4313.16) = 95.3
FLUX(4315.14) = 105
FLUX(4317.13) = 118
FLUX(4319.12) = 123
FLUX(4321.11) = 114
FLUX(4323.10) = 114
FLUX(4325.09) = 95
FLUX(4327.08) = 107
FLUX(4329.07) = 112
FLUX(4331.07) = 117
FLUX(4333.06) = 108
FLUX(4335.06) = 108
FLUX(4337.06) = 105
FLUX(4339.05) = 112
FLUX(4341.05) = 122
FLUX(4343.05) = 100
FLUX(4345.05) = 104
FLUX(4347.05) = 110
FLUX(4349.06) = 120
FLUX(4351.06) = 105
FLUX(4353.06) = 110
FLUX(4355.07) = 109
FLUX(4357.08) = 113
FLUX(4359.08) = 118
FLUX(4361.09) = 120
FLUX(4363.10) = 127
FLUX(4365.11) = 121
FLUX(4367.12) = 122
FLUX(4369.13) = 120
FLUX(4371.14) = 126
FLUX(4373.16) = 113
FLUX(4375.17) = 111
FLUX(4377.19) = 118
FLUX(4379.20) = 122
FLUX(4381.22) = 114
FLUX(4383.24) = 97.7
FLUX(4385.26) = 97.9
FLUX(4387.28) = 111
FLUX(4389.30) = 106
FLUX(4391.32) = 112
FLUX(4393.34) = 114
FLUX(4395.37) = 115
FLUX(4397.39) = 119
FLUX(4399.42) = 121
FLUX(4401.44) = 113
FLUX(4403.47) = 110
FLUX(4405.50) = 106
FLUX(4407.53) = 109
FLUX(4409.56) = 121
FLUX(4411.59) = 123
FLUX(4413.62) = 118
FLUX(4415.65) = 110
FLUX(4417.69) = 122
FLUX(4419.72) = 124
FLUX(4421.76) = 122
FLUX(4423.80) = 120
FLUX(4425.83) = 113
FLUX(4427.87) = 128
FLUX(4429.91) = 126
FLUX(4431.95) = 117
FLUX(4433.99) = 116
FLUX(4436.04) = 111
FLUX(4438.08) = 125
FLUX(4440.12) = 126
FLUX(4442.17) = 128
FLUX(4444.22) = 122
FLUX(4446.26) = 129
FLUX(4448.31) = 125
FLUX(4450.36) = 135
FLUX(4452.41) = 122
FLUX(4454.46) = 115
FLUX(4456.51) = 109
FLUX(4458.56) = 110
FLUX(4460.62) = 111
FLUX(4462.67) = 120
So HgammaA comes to -3.2 AA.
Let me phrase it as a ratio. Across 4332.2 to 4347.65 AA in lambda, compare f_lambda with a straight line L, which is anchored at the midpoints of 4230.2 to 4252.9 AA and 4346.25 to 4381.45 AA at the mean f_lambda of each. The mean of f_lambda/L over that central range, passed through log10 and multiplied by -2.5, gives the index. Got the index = 0.07 mag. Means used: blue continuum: 110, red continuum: 117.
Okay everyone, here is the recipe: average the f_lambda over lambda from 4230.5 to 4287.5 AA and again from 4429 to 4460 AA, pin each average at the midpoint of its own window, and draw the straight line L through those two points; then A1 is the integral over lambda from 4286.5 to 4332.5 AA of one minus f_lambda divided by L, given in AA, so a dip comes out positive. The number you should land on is 4.9 AA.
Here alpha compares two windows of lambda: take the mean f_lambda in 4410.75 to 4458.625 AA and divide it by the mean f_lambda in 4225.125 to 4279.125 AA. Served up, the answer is 1.1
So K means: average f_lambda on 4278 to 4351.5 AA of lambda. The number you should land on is 102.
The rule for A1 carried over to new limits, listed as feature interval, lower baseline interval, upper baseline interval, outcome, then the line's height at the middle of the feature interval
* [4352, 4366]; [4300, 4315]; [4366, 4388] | -1.3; 107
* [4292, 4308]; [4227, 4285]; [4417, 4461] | 3.2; 110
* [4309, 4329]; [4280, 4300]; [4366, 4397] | -0.5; 104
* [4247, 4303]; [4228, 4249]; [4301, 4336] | 2.4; 106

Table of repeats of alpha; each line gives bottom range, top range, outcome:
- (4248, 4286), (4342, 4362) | 1.06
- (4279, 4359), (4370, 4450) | 1.13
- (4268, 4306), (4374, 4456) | 1.20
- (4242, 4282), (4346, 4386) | 1.09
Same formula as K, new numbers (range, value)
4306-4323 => 102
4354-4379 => 118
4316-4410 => 113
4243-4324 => 102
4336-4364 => 112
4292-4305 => 89.7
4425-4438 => 119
